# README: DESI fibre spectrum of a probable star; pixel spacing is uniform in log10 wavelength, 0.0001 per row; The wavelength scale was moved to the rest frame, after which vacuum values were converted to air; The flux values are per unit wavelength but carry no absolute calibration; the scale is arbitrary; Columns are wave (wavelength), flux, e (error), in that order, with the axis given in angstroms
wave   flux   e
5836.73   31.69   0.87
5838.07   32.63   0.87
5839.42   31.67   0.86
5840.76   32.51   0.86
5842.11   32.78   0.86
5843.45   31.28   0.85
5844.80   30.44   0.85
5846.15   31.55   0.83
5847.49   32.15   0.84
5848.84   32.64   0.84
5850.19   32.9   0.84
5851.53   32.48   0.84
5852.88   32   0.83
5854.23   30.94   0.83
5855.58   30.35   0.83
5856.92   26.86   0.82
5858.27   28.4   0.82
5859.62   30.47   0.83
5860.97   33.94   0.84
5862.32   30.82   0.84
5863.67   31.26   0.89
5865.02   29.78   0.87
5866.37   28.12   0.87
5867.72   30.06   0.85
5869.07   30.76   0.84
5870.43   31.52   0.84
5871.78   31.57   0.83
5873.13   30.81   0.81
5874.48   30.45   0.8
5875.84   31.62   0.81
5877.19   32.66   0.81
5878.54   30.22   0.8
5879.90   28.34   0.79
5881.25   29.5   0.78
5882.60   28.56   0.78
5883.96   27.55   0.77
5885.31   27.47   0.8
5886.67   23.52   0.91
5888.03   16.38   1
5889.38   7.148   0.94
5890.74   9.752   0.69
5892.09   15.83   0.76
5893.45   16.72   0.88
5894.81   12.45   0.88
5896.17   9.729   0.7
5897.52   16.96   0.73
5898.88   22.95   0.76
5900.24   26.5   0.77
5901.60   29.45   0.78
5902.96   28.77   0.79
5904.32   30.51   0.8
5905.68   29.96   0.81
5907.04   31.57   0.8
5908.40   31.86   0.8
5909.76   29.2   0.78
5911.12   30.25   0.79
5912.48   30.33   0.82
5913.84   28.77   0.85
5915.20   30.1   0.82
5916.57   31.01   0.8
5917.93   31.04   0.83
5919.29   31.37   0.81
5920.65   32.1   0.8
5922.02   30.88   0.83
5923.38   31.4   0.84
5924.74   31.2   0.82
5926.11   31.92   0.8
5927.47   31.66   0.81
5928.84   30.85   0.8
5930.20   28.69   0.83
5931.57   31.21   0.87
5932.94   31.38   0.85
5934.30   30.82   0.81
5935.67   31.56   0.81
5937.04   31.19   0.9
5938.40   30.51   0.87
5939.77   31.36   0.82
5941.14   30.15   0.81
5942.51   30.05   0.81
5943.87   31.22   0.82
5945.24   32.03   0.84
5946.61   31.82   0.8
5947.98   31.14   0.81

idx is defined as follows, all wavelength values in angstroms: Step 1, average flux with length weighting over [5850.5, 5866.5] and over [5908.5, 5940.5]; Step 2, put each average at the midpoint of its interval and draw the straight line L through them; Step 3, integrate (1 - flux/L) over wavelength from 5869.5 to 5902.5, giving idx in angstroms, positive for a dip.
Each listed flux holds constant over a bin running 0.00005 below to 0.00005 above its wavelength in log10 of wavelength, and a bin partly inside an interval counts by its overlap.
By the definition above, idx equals 7.5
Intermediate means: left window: 30.6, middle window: 23.7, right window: 30.8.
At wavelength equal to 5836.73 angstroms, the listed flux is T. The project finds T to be 31.69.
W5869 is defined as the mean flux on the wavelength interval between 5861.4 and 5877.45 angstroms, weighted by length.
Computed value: 30.8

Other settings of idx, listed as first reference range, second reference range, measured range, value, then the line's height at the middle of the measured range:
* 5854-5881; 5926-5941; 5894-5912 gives 3.12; 30.7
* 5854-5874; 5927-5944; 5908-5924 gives 0.01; 30.7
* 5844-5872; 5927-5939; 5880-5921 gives 7.92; 30.9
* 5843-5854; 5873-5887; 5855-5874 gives 0.11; 30.5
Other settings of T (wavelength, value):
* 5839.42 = 31.67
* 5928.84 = 30.85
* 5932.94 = 31.38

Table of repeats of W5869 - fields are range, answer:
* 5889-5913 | 22.9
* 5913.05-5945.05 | 30.9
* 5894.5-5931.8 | 28.4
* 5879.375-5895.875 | 19.9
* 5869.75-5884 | 30.4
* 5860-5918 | 26.6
